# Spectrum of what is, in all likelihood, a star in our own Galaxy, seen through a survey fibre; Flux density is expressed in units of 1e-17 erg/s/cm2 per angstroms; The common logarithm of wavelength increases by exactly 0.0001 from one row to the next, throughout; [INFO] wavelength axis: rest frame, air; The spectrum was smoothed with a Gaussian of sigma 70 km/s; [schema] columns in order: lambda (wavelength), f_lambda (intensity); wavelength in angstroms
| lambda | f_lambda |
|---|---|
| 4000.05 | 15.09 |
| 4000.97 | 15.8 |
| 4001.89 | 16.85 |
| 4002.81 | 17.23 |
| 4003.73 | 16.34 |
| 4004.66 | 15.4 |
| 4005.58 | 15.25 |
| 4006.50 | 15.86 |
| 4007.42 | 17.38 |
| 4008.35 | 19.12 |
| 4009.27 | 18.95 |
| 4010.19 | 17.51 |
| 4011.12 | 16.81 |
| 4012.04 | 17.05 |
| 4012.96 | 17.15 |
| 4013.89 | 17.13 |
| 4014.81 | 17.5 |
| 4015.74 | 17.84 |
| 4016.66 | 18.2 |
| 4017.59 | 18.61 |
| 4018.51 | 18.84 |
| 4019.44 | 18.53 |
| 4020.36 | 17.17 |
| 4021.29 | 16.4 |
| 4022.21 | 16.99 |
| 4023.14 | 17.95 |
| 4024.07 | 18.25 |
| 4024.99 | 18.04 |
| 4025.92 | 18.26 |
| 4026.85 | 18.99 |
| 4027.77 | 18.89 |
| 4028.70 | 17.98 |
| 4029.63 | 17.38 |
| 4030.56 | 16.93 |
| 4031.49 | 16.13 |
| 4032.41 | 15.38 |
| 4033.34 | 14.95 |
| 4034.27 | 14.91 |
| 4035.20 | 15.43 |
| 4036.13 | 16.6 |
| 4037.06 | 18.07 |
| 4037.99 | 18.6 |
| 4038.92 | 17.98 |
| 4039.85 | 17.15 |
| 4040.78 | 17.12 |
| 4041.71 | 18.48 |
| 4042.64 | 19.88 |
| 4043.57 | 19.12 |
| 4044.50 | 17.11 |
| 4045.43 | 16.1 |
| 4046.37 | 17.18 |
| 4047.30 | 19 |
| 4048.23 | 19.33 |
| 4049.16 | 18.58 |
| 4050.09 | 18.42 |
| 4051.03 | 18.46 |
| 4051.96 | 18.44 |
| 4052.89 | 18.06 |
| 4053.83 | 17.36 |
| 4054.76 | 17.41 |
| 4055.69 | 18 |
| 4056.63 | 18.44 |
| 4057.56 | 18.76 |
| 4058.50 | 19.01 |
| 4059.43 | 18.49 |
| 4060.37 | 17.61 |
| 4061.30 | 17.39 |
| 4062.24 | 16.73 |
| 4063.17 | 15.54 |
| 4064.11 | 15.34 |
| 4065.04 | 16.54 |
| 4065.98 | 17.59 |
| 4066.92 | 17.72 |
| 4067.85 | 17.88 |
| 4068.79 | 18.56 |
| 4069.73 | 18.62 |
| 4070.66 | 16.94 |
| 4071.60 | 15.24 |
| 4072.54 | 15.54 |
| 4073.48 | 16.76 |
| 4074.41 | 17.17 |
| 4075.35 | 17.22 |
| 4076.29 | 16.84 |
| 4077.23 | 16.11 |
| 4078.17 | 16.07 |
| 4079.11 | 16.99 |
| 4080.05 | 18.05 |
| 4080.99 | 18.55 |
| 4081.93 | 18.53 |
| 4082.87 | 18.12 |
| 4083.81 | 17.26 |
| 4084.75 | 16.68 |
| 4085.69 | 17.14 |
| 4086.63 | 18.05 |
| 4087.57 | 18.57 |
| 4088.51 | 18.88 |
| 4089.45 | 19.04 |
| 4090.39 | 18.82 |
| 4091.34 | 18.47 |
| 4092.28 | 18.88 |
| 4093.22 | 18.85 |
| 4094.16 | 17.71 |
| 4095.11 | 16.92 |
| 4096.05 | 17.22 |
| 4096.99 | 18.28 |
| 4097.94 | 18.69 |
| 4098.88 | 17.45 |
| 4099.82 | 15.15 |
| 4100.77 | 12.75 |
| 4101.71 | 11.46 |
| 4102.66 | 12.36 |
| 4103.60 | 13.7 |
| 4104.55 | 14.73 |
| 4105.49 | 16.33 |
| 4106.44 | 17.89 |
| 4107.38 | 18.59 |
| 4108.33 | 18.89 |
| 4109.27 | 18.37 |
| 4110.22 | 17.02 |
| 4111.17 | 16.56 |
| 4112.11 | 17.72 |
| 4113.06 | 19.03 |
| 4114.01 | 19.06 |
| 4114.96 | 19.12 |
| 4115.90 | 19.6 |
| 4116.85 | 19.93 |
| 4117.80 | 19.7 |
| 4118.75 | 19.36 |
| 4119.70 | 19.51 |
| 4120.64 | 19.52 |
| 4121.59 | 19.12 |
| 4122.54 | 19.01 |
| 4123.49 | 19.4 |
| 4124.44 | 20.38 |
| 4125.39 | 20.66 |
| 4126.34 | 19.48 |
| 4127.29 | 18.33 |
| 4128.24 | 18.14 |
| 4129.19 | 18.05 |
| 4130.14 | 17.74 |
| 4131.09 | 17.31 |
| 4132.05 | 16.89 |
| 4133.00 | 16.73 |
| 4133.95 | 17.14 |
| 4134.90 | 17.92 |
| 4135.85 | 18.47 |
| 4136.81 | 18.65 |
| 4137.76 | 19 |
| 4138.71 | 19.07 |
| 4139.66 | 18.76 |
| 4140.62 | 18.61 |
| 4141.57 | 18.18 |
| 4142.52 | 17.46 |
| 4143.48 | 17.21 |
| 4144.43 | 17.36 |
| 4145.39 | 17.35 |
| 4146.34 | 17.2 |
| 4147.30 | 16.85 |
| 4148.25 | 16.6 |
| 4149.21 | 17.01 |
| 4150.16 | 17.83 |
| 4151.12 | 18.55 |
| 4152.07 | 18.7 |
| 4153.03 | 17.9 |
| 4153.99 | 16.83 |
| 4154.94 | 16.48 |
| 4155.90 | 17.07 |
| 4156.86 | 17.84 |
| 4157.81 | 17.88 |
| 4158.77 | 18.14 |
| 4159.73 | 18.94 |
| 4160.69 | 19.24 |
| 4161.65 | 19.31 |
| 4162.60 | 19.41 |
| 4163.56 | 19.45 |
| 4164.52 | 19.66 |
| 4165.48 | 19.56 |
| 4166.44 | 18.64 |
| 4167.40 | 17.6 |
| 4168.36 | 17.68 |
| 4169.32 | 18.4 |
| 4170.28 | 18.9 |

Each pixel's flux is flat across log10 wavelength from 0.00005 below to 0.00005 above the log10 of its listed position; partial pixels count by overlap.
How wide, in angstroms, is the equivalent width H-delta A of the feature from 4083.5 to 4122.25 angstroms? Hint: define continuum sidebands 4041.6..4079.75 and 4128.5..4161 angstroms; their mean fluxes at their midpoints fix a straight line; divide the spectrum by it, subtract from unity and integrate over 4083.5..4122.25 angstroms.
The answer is 0.1 angstroms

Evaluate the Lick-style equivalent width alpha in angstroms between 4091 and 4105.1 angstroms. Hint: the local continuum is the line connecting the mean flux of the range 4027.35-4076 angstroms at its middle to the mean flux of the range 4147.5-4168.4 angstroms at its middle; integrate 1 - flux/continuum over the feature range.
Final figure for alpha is 1.3 angstroms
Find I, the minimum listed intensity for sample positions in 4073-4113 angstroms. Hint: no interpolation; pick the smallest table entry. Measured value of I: 11.46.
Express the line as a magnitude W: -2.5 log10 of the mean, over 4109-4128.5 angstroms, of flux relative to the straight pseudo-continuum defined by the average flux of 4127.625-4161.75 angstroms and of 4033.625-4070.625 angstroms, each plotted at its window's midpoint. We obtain -0.07 mag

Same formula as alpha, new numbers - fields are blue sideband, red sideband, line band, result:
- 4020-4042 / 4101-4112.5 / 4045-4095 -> -3.1 angstroms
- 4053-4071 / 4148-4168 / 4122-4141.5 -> -0.5 angstroms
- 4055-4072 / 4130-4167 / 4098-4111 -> 1.4 angstroms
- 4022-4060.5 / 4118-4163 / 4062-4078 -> 0.9 angstroms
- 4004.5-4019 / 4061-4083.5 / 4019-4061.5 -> -1.1 angstroms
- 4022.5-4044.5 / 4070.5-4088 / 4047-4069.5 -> -0.7 angstroms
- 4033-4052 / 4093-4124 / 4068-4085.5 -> 0.4 angstroms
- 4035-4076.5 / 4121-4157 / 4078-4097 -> -0.2 angstroms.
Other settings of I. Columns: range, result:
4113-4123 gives 19.01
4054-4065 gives 15.34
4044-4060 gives 16.1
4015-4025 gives 16.4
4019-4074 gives 14.91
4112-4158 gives 16.48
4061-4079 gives 15.24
